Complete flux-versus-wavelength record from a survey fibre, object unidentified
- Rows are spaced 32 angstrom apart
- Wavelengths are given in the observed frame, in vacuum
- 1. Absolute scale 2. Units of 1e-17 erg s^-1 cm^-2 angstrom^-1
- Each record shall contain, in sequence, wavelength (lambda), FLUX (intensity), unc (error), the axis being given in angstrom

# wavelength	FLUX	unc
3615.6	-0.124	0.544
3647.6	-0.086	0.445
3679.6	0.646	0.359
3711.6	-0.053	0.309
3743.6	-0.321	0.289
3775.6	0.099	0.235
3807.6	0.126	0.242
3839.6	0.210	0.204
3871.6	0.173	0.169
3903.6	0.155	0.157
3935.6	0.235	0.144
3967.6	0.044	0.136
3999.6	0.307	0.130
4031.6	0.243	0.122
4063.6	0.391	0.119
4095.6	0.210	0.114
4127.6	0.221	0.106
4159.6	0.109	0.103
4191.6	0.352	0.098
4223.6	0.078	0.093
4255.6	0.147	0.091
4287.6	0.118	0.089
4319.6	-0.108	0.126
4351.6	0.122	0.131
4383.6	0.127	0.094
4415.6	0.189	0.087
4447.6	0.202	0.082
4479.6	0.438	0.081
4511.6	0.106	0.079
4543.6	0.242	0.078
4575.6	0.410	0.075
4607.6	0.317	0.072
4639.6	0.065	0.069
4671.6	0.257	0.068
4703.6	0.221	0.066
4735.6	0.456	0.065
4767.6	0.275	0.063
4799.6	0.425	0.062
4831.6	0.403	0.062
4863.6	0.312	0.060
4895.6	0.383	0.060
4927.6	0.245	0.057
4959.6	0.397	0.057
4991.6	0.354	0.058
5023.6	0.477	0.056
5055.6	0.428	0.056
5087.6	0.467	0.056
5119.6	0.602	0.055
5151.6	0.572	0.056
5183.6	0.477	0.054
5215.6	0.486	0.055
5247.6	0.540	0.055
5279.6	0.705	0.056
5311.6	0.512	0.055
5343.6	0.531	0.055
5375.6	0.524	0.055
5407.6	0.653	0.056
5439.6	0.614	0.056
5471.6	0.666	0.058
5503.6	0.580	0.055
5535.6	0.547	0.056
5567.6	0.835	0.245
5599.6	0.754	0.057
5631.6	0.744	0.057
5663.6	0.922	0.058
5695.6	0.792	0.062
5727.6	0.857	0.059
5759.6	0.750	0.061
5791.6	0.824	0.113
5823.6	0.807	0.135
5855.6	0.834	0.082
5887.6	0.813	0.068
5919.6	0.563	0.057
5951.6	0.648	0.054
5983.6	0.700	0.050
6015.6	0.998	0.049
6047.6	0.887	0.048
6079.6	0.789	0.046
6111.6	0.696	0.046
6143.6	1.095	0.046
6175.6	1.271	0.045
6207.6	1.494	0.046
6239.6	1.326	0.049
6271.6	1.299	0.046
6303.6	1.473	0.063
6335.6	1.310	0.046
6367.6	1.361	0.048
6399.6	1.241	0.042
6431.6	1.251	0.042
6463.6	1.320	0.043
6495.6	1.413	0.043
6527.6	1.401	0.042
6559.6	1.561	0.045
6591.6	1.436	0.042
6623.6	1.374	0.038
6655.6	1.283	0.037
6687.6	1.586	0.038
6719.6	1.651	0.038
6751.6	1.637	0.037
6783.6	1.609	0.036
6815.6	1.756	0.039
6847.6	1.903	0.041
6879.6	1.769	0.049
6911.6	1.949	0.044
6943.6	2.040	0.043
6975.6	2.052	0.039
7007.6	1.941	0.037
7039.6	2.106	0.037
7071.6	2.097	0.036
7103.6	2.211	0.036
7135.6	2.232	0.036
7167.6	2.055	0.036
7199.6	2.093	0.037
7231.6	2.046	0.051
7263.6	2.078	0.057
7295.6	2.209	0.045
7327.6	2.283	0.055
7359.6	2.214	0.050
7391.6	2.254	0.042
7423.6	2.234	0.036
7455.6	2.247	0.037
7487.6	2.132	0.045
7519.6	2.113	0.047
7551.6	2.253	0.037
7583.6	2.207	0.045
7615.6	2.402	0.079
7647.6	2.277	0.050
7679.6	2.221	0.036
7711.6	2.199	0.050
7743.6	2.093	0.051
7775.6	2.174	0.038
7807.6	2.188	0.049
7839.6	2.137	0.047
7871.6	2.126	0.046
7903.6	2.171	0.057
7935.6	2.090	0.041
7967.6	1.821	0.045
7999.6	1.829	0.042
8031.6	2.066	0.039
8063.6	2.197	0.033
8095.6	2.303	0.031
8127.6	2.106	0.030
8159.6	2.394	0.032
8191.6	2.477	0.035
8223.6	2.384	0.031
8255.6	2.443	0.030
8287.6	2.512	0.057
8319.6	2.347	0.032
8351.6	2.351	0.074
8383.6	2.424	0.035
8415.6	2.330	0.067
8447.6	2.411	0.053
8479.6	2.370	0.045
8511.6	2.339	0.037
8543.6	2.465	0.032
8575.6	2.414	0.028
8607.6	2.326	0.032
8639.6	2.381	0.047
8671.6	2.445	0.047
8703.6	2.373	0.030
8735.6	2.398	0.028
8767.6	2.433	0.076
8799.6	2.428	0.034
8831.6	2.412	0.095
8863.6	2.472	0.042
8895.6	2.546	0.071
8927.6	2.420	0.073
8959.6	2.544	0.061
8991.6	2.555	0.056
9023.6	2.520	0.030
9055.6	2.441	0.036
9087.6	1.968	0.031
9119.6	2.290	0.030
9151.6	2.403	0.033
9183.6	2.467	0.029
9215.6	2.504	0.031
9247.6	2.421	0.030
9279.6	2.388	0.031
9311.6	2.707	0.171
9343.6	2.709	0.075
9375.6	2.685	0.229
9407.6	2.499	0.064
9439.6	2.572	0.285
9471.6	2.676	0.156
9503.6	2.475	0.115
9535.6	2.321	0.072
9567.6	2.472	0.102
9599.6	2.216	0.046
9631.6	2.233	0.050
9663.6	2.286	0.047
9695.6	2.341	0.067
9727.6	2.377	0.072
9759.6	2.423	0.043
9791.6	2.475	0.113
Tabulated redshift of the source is 0.54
